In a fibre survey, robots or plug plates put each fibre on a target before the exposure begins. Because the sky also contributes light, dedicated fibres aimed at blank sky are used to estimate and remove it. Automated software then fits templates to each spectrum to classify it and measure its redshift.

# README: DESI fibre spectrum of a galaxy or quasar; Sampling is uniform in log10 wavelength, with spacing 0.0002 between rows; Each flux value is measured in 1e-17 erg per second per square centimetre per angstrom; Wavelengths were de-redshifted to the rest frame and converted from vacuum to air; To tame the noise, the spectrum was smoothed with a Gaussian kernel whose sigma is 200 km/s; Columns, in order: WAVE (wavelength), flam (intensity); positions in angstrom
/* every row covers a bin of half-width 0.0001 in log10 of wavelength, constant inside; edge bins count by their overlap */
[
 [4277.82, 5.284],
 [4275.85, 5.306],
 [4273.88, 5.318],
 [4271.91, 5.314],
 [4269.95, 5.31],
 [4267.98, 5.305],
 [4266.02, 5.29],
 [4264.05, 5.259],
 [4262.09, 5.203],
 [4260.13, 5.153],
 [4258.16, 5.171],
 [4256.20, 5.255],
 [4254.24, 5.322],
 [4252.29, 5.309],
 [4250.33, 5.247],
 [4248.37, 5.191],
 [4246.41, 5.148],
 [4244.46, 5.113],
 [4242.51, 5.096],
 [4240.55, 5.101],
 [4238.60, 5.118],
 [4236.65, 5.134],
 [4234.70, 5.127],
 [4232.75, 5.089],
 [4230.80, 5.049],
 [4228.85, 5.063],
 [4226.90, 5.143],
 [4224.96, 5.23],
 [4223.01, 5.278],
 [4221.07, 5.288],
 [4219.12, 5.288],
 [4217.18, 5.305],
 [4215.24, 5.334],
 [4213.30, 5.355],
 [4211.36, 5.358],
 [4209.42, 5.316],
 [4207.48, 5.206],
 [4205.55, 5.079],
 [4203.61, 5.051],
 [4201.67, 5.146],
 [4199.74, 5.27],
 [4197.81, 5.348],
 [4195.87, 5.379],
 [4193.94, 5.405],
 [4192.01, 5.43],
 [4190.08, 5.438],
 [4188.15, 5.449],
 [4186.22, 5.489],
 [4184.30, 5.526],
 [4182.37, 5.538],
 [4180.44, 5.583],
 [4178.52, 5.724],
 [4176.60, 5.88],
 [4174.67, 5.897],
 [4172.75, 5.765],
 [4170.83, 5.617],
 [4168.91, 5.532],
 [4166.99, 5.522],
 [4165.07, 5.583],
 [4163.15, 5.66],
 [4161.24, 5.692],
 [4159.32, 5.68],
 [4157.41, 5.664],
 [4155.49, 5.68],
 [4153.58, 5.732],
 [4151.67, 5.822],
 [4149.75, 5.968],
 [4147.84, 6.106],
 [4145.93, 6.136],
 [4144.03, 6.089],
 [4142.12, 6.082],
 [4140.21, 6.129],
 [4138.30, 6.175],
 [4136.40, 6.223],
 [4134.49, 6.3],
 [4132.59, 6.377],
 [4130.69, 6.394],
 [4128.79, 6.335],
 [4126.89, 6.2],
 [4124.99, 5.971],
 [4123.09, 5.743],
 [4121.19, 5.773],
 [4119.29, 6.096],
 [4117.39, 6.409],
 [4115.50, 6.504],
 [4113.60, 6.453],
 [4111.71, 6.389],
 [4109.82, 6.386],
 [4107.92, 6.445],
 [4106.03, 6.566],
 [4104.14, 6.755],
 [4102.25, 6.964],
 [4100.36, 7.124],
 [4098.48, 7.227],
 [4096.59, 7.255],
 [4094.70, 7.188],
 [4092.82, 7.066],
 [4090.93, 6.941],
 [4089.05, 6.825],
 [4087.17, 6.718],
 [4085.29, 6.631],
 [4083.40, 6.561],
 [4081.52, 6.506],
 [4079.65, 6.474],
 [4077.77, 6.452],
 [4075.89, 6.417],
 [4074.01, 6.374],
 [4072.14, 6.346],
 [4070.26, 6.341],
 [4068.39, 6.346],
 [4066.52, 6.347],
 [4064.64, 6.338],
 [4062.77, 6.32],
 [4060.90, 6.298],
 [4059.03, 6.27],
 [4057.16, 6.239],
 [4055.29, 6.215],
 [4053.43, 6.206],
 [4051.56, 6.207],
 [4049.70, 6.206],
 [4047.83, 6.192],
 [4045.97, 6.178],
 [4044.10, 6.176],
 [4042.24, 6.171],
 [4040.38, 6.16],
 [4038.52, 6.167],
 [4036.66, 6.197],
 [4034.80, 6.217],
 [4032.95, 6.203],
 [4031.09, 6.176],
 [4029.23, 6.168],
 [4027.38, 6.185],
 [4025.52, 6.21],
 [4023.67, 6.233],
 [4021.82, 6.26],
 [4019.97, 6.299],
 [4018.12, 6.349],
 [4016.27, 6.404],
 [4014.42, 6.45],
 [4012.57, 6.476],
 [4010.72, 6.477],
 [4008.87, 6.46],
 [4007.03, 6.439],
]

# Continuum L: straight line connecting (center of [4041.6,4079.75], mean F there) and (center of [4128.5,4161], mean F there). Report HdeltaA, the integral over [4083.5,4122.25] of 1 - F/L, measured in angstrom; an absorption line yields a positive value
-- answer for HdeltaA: -3.2 angstrom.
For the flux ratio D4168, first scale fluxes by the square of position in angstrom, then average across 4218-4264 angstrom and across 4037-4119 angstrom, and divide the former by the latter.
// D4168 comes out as 0.86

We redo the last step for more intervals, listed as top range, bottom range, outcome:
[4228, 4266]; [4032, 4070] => 0.91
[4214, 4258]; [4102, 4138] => 0.87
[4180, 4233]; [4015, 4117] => 0.88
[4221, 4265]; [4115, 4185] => 0.91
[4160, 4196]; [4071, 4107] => 0.86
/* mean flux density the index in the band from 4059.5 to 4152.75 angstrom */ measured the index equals 6.42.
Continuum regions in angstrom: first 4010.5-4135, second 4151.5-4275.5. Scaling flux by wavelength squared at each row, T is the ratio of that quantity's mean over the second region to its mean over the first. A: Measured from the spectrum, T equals 0.9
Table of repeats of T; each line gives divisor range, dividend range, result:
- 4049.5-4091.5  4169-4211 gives 0.90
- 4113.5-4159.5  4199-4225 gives 0.90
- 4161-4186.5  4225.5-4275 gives 0.95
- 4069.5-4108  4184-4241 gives 0.83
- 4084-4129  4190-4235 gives 0.84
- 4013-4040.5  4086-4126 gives 1.10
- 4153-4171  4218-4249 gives 0.95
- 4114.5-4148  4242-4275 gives 0.90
